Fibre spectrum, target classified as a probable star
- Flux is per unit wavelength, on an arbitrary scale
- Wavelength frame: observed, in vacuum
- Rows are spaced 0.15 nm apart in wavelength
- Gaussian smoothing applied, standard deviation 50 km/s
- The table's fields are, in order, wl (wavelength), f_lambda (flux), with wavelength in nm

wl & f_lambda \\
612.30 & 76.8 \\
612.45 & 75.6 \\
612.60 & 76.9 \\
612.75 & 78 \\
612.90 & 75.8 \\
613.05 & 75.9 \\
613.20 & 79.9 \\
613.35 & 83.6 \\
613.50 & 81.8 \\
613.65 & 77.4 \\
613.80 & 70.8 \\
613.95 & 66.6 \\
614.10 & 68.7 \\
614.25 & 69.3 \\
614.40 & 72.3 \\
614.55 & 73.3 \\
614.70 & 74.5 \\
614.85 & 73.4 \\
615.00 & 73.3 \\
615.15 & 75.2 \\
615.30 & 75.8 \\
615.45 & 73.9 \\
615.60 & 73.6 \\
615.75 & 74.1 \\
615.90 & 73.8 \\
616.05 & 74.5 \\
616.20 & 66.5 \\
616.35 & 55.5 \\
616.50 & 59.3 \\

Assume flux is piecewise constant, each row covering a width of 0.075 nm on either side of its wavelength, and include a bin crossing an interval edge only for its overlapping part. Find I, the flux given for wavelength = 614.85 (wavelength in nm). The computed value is 73.4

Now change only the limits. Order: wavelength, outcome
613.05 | 75.9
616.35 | 55.5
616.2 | 66.5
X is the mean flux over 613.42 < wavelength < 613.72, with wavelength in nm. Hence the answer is 79.7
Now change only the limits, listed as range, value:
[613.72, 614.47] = 69.6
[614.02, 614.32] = 69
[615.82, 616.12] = 74.1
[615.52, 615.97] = 73.8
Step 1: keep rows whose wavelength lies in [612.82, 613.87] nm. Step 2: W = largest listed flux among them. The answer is 83.6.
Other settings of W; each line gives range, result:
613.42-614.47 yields 81.8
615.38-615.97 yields 74.1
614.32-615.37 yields 75.8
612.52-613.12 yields 78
